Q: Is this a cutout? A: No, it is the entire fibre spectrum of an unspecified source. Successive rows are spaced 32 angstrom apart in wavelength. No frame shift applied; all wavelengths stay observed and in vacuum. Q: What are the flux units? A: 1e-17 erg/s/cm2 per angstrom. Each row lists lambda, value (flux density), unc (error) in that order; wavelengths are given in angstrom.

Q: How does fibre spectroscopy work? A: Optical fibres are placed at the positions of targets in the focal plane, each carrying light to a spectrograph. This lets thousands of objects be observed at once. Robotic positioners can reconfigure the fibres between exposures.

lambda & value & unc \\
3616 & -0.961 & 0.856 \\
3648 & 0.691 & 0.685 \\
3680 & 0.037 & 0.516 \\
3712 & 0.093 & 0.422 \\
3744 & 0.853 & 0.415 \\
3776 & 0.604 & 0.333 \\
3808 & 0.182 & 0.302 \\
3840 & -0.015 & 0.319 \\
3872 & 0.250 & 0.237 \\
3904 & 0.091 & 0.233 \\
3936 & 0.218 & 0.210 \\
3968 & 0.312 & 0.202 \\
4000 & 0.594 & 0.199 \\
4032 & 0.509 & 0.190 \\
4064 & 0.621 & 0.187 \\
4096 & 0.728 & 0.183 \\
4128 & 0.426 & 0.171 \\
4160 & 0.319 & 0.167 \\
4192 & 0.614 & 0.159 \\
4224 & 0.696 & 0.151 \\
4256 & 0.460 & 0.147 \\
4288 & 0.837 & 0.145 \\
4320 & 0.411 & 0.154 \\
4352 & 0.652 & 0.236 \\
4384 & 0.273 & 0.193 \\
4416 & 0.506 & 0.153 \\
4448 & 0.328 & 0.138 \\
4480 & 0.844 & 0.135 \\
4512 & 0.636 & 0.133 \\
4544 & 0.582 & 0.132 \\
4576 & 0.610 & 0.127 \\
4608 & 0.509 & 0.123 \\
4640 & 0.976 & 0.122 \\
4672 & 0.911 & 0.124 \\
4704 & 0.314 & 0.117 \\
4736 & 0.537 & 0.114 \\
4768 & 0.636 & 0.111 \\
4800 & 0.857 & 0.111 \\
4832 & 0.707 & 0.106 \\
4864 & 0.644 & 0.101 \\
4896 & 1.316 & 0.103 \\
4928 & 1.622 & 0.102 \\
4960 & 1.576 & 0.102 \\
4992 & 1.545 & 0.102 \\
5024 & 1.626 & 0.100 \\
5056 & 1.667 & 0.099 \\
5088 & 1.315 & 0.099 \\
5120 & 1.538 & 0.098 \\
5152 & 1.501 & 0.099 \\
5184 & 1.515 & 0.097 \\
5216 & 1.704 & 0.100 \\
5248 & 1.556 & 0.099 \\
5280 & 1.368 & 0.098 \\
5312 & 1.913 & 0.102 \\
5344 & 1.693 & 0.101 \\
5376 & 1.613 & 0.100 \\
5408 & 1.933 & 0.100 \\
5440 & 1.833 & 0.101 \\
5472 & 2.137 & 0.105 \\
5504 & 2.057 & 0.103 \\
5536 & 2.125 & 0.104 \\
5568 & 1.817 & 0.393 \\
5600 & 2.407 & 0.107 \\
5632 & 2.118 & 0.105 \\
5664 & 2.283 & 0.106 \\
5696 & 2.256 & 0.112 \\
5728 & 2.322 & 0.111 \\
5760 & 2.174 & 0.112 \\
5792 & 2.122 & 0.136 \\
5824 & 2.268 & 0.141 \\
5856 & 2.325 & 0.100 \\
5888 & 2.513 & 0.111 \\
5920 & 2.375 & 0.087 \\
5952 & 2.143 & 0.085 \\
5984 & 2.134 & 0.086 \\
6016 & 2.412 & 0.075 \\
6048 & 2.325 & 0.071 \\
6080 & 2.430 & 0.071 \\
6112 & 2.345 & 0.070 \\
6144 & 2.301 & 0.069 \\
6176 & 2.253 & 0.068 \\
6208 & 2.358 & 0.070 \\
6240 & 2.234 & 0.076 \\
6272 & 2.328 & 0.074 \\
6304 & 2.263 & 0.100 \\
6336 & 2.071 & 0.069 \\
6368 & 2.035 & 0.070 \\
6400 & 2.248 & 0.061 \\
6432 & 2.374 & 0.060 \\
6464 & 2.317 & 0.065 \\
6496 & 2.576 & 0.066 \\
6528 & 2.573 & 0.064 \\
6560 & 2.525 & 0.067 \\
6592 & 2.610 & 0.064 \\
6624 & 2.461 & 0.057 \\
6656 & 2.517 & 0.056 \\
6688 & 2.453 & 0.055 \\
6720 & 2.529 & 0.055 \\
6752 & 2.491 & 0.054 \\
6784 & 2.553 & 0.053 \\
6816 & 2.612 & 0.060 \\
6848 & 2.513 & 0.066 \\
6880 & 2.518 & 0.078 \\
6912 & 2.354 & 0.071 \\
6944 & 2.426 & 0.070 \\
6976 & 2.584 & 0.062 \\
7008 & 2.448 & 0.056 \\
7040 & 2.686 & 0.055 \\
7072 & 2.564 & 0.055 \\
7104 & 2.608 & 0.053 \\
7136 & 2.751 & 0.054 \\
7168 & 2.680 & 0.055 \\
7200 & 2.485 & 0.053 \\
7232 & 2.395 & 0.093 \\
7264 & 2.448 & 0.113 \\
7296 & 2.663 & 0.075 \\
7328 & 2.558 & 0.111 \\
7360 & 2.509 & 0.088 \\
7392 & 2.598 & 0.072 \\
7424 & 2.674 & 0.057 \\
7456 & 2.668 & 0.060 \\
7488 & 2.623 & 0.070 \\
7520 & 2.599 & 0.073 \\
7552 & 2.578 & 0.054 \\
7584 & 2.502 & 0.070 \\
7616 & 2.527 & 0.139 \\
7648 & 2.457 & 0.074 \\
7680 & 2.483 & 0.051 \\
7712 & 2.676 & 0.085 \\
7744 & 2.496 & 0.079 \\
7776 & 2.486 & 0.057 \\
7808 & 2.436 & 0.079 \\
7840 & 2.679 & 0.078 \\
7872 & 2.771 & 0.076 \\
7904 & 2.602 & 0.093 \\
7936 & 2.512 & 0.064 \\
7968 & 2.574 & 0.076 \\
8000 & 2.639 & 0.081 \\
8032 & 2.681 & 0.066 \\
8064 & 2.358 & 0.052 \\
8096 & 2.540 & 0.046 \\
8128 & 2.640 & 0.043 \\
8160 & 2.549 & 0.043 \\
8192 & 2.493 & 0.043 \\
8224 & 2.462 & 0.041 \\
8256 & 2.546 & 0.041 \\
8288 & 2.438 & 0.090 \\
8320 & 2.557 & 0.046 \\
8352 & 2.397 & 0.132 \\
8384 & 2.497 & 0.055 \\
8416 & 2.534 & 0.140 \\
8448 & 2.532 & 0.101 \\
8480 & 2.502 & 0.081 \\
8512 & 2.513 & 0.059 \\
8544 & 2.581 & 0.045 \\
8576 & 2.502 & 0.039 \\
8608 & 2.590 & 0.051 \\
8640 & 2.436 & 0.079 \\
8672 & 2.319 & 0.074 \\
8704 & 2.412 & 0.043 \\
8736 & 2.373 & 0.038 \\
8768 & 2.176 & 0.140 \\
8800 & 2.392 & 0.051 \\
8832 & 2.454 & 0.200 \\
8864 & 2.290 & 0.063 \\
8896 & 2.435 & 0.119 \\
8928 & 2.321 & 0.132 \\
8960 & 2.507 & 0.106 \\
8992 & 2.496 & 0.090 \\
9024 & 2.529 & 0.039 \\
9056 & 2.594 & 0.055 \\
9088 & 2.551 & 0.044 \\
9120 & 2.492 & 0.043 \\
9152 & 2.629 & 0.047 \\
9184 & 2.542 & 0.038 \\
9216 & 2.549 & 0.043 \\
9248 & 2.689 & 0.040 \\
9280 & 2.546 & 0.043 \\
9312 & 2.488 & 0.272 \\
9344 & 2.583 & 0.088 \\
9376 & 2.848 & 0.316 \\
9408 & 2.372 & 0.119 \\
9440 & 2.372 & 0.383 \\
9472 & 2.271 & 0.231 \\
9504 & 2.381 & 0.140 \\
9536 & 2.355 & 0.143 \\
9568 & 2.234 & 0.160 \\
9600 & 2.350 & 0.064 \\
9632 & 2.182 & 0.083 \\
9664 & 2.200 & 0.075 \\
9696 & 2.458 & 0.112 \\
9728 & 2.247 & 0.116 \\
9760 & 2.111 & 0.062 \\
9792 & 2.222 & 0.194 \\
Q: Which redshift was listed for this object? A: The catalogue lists 0.227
